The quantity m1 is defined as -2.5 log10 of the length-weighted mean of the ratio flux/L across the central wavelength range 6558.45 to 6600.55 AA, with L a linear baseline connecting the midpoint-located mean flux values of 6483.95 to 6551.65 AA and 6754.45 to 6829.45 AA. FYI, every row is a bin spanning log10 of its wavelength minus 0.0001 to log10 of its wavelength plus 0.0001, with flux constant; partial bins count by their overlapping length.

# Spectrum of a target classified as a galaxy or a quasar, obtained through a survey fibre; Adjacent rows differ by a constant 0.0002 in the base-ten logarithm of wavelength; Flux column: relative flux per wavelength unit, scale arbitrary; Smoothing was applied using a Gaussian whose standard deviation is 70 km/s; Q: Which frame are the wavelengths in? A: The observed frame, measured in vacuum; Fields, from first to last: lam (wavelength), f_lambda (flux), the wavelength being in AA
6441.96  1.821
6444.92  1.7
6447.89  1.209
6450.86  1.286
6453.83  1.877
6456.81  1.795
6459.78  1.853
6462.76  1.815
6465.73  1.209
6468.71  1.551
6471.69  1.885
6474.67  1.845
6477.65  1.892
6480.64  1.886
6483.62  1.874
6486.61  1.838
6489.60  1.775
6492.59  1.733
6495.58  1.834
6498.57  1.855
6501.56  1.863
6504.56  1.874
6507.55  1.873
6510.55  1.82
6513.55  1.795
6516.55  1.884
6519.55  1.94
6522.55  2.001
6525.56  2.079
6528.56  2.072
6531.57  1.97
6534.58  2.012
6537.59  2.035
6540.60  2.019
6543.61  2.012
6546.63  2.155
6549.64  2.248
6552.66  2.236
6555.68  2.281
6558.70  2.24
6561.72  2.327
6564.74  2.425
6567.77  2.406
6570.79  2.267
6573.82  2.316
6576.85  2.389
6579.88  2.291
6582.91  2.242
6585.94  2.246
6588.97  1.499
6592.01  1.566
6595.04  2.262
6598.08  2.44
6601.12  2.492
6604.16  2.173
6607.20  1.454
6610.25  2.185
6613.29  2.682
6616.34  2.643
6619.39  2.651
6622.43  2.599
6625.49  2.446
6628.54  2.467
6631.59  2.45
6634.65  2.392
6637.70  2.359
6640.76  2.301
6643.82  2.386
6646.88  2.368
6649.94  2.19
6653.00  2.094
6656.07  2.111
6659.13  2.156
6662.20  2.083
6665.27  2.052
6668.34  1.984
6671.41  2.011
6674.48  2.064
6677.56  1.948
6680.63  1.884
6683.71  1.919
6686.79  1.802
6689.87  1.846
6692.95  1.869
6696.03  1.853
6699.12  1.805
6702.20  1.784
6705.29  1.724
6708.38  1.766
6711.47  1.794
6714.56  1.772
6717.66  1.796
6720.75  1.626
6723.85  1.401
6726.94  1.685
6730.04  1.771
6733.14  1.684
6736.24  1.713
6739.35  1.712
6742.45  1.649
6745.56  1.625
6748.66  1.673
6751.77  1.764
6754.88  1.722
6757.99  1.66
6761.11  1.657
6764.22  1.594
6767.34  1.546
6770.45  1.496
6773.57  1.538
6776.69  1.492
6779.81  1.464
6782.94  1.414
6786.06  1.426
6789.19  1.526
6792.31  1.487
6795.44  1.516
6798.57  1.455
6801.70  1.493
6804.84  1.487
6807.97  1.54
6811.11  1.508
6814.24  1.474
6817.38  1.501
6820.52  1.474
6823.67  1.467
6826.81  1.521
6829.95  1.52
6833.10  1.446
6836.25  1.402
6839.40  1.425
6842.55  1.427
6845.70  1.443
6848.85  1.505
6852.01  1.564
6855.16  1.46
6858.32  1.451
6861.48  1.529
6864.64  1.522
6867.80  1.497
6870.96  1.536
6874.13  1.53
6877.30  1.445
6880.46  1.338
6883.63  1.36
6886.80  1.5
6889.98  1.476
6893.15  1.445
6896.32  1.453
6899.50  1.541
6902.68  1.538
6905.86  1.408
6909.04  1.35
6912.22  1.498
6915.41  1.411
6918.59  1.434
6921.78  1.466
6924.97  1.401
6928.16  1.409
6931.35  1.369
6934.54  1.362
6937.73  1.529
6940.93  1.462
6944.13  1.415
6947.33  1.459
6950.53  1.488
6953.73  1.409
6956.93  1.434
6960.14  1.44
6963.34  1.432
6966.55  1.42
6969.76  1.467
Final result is -0.20 mag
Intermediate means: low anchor 1.94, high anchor 1.52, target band 2.21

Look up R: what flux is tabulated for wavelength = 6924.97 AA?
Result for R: 1.401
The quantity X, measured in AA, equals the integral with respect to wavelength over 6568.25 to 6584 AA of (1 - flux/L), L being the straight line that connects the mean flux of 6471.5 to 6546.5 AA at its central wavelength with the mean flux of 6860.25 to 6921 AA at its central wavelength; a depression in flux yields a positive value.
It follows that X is -4.1 AA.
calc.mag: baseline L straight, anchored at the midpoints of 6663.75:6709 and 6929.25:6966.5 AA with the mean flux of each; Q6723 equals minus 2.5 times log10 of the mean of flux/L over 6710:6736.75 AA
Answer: 0.08 mag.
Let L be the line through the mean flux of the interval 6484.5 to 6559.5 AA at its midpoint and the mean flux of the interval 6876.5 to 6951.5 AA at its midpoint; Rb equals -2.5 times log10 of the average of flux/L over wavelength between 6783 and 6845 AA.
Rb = 0.071 mag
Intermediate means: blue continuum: 1.97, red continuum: 1.44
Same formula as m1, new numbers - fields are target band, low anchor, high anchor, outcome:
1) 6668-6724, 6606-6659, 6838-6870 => 0.15 mag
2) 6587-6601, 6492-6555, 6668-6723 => -0.05 mag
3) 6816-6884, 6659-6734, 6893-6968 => 0.07 mag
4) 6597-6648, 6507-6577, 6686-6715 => -0.21 mag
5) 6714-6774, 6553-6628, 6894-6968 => 0.15 mag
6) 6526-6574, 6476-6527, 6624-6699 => -0.12 mag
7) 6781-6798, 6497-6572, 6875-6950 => 0.12 mag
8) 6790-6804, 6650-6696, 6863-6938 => 0.14 mag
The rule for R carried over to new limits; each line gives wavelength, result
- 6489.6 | 1.775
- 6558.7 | 2.24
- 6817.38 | 1.501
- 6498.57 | 1.855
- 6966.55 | 1.42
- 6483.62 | 1.874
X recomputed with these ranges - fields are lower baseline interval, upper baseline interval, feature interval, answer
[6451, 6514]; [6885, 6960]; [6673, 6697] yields -3.96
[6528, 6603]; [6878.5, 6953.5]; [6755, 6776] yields 2.03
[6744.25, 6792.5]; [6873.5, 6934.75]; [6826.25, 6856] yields 0.57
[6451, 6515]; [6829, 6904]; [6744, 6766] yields -1.49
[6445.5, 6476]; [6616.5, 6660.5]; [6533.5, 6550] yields -0.86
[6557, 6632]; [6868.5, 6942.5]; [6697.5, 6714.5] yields 1.79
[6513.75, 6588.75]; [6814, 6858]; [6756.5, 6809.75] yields 2.74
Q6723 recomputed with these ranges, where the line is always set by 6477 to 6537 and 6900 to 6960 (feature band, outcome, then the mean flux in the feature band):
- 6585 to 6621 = -0.22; 2.19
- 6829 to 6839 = 0.07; 1.45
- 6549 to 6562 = -0.22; 2.26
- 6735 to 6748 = -0.02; 1.67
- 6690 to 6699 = -0.10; 1.85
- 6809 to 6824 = 0.05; 1.49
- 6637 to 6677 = -0.24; 2.16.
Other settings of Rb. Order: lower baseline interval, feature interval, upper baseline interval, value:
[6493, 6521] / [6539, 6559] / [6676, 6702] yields -0.167 mag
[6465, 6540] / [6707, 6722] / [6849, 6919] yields -0.069 mag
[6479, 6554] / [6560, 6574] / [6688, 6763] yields -0.235 mag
